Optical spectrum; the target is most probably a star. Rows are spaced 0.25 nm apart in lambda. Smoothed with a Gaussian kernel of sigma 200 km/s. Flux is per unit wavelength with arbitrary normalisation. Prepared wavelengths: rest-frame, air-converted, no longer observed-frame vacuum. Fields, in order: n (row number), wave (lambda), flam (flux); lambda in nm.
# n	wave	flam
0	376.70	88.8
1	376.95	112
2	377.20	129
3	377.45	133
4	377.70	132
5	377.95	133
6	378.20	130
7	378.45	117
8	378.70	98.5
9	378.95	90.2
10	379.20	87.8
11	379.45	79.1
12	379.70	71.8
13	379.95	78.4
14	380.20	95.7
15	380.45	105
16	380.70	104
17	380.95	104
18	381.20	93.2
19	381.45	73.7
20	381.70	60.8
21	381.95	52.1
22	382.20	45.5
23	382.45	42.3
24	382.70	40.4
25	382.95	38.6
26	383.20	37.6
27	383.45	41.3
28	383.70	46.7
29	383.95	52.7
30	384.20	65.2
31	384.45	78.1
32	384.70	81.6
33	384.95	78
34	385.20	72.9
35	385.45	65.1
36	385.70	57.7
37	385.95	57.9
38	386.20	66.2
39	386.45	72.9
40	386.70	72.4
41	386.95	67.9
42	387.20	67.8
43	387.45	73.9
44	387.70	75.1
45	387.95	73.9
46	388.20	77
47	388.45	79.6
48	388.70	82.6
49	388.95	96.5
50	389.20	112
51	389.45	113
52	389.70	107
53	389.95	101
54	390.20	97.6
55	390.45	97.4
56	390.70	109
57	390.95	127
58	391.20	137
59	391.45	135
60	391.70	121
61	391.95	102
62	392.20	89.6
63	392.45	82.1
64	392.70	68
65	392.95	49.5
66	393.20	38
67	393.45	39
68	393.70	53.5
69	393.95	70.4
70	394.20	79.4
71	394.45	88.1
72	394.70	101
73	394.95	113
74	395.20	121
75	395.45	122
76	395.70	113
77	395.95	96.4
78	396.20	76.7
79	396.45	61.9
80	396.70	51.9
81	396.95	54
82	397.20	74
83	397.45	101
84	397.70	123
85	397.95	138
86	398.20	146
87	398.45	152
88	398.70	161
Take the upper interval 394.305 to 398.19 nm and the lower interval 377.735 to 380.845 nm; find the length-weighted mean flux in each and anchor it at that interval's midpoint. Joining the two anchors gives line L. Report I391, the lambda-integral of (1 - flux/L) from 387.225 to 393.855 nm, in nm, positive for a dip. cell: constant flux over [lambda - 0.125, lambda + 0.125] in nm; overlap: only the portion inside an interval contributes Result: 0.59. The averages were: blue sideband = 100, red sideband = 97.1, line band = 89.5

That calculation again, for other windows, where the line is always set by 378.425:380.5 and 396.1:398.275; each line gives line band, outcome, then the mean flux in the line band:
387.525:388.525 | 0.16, 76.1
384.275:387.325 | 0.69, 69.8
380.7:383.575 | 0.98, 59.3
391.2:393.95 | 0.31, 80.1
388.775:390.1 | -0.21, 105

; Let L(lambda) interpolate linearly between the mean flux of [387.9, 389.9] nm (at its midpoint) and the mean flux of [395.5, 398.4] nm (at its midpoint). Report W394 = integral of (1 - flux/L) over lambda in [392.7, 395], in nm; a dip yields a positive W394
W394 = 0.644 nm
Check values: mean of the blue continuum 93.7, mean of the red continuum 96.4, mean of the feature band 68.7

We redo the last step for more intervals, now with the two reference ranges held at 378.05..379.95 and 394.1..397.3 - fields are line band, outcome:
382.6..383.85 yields 0.70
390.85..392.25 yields -0.46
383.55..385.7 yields 0.61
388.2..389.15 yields 0.05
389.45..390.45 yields -0.13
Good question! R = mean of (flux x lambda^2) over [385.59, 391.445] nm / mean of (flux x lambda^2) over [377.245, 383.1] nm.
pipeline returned 1.07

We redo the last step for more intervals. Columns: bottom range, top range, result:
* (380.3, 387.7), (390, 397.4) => 1.41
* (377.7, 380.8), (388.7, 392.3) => 1.16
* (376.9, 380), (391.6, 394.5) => 0.73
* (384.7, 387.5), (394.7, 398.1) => 1.48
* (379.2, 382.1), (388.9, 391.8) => 1.43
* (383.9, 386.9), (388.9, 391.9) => 1.69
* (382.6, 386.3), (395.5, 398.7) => 1.85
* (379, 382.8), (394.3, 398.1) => 1.36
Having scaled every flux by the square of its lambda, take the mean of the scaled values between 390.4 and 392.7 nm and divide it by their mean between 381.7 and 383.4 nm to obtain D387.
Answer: 2.6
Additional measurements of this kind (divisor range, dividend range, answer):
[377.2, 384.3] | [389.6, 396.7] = 1.21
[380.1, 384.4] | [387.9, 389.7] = 1.48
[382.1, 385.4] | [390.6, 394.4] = 1.62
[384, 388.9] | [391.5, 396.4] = 1.24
